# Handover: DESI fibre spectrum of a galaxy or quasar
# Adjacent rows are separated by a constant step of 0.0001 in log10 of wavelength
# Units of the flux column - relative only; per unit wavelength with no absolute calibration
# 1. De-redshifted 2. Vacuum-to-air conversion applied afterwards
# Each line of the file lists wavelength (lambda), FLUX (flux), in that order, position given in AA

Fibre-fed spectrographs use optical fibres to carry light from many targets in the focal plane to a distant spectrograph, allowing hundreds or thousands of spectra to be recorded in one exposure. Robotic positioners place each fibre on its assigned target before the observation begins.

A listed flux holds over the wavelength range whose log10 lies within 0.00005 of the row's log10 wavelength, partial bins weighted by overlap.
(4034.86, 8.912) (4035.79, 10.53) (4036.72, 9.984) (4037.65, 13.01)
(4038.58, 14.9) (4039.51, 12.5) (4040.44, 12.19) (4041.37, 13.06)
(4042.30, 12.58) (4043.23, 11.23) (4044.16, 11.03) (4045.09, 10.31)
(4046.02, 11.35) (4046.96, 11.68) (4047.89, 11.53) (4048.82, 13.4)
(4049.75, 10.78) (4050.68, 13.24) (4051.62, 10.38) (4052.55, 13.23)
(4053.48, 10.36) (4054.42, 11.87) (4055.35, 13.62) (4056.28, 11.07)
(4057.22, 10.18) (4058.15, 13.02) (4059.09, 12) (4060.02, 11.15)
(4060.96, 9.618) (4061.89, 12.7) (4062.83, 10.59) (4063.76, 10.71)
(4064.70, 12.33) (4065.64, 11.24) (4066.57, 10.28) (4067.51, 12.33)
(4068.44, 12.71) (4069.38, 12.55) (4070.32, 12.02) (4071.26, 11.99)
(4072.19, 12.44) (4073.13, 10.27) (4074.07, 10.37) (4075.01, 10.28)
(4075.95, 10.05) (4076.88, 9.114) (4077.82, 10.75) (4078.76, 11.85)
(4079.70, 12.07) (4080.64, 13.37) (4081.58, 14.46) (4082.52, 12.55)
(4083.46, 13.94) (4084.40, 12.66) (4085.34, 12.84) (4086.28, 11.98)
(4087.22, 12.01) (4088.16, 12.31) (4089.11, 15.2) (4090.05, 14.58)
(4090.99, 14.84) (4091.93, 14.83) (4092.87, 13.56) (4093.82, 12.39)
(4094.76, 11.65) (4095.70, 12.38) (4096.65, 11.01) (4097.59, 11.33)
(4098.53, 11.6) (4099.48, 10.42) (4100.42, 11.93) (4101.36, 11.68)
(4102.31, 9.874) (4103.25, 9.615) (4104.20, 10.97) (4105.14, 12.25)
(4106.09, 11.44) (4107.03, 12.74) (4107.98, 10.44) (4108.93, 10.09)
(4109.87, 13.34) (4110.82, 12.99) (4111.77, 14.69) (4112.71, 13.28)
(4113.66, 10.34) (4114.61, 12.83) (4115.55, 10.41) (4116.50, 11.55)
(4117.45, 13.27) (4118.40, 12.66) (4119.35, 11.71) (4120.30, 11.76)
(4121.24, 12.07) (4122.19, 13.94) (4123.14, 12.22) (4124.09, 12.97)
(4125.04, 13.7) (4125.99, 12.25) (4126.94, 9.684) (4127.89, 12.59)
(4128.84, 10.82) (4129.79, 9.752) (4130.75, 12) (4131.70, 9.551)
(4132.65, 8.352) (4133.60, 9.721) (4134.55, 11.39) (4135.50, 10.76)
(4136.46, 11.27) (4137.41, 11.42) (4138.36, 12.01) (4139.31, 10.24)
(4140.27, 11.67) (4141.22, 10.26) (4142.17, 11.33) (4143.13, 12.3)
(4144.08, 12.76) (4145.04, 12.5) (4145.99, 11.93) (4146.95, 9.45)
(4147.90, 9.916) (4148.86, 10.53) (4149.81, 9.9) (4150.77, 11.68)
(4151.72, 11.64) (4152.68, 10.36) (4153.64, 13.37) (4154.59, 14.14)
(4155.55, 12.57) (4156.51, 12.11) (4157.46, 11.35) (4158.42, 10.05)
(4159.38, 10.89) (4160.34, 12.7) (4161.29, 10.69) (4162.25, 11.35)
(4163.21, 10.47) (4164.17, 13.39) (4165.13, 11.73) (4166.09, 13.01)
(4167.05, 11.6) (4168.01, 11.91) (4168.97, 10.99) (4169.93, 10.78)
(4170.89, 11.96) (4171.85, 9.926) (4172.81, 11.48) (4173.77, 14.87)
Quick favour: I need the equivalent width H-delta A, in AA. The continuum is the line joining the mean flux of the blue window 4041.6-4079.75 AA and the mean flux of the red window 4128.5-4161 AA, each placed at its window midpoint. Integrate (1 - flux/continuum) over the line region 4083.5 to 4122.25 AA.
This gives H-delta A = -3.1 AA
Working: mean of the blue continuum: 11.5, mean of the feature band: 12.2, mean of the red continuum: 11.2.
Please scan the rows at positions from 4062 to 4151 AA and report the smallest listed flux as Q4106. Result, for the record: 8.352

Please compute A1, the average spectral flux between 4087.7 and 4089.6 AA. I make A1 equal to 13.7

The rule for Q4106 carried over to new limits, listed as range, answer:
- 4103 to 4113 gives 9.615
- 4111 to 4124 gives 10.34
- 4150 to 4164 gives 10.05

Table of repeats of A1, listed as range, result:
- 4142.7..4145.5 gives 12.5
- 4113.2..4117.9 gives 11.7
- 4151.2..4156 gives 12.4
